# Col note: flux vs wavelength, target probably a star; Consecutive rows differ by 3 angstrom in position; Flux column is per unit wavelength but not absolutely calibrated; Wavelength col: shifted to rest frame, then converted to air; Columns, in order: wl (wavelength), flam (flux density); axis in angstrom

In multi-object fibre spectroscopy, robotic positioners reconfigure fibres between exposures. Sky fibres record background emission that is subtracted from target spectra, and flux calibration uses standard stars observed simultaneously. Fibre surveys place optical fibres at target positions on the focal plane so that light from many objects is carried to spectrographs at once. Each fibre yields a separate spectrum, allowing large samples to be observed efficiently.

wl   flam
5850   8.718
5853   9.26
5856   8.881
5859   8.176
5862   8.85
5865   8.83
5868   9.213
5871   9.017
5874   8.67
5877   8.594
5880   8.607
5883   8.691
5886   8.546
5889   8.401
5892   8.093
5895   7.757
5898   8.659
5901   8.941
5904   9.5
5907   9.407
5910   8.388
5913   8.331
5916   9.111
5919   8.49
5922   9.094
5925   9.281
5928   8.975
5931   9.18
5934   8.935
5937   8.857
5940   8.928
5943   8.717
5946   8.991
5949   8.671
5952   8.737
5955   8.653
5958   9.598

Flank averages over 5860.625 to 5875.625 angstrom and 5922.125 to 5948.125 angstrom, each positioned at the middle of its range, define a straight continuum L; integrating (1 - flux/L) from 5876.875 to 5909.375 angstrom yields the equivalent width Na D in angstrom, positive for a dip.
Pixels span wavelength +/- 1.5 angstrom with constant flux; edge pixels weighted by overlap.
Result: 1.1 angstrom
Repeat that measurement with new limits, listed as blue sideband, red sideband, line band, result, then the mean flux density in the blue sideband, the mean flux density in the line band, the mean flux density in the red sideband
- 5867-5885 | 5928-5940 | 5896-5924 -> 0.1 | 8.78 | 8.87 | 8.98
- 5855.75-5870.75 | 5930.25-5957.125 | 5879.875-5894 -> 0.6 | 8.8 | 8.43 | 8.86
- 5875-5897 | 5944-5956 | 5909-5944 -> -1.0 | 8.4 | 8.87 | 8.77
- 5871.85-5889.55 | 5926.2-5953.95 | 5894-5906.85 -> -0.2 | 8.61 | 8.82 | 8.89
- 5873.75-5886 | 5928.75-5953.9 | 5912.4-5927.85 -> -0.2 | 8.63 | 8.9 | 8.88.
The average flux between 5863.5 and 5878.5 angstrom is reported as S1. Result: 8.86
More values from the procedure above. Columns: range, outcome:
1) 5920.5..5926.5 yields 9.19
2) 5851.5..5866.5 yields 8.8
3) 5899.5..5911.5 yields 9.06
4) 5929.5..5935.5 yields 9.06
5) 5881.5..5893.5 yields 8.43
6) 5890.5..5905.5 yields 8.59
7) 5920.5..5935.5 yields 9.09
